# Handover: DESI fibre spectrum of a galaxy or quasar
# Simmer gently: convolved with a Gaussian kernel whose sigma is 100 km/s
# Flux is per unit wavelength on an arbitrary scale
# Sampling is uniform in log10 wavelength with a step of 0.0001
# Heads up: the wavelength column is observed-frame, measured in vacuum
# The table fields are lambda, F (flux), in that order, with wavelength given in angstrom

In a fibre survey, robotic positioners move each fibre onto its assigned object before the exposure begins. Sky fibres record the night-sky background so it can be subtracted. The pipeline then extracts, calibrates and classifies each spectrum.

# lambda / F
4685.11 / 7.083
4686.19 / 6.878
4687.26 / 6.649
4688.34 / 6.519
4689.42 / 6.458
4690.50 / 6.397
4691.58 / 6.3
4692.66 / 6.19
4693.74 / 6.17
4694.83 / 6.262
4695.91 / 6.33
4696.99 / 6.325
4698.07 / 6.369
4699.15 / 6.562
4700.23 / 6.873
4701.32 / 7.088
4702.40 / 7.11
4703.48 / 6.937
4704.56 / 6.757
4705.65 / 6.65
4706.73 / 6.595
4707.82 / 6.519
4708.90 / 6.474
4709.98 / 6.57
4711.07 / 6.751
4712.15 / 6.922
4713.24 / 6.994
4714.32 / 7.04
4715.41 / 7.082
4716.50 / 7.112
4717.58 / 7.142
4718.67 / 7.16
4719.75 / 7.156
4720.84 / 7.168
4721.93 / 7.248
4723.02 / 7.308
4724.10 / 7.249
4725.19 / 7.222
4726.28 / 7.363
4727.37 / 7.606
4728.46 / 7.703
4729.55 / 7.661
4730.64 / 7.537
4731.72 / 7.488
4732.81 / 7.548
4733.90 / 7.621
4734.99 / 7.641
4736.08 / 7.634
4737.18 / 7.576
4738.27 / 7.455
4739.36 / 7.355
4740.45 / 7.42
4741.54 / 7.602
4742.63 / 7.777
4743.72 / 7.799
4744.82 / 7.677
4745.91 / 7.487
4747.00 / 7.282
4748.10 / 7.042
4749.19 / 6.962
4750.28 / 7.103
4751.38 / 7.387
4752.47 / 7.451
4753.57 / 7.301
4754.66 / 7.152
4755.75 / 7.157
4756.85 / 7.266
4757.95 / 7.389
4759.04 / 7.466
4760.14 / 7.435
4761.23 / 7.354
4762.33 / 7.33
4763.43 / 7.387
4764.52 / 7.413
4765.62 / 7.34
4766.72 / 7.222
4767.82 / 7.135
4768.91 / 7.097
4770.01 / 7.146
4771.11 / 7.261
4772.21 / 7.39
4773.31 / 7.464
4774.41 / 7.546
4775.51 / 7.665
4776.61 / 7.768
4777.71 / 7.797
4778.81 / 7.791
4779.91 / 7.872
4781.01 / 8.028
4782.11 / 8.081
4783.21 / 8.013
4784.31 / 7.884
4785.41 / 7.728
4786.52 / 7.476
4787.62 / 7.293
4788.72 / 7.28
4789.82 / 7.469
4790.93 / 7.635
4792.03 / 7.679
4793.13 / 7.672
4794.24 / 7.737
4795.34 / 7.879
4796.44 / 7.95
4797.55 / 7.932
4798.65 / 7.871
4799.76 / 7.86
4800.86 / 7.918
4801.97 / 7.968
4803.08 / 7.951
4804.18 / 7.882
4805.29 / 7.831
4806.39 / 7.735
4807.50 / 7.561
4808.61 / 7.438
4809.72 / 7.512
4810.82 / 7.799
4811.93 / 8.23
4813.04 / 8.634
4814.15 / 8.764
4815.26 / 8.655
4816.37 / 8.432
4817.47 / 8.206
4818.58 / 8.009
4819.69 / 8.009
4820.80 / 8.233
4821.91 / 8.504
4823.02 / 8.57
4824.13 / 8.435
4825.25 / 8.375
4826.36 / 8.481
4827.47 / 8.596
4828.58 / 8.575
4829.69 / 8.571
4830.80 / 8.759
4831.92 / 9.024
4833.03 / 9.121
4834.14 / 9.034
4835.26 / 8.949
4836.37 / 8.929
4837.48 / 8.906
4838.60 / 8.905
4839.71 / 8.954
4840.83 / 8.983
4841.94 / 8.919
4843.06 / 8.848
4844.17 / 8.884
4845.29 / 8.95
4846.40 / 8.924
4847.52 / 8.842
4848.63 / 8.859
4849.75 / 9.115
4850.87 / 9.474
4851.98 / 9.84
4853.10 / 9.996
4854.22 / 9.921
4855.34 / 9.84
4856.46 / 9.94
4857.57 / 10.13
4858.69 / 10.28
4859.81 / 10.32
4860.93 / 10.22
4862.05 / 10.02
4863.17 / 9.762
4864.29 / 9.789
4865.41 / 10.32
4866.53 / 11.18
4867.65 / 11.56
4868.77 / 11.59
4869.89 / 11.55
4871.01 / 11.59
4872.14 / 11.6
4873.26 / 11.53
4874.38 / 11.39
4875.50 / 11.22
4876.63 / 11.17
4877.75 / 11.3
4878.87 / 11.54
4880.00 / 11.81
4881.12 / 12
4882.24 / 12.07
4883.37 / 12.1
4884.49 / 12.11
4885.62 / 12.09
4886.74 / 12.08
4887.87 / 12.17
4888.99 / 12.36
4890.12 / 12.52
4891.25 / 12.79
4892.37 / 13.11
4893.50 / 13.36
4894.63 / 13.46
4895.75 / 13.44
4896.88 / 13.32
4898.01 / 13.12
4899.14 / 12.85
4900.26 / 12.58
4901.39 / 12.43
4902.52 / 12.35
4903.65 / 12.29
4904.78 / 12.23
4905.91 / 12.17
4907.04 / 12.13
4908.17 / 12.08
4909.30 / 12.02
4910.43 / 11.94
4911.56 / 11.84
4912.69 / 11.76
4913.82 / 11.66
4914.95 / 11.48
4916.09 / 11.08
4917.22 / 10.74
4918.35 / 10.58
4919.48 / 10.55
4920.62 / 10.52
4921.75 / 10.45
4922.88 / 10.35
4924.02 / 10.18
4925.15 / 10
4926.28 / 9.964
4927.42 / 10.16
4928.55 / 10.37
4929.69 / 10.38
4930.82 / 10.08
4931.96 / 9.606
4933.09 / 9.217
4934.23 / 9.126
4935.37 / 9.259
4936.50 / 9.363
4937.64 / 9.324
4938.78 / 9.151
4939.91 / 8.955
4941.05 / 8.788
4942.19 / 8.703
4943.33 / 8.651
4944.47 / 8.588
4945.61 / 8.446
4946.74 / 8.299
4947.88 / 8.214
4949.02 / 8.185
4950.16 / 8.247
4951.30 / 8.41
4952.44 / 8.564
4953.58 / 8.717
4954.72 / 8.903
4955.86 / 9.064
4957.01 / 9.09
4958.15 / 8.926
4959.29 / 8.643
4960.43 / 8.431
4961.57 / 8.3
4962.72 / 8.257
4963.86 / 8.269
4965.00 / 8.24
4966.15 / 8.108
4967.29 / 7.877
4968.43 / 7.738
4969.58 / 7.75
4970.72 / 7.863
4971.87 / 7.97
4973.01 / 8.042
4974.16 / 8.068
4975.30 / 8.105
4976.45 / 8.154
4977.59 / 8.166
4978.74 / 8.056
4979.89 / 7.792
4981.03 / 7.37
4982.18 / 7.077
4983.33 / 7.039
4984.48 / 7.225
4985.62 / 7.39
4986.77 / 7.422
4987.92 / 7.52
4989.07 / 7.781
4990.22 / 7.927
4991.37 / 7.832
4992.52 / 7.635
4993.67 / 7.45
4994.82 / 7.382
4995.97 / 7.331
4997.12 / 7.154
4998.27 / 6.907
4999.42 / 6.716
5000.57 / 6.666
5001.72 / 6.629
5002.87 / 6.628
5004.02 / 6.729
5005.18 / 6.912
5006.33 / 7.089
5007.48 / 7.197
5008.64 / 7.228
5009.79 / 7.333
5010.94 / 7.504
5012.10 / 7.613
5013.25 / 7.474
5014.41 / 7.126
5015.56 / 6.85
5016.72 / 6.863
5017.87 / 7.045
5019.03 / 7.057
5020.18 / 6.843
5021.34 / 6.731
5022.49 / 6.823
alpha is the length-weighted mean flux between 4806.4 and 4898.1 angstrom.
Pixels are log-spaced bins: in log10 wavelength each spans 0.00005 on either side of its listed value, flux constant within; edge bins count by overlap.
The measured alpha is 10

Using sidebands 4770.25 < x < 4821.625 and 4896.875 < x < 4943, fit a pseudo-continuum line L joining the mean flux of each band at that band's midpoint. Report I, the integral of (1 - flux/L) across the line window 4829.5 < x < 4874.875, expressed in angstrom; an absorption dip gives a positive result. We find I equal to -2.9 angstrom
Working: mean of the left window 7.84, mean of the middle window 9.8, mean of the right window 10.8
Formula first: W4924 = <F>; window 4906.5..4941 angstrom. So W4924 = 10.4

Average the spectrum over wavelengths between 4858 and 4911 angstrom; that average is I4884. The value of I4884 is 11.8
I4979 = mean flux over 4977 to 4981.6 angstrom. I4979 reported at 7.86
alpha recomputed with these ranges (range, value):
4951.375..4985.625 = 8.12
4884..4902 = 12.7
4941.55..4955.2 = 8.49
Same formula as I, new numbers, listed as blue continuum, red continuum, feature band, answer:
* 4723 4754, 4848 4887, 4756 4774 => 1.8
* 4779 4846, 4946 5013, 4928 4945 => -3.0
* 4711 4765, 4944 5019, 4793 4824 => -2.4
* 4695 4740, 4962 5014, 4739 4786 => -2.0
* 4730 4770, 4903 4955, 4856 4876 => -3.7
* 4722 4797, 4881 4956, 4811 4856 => 1.0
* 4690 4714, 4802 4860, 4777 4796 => 0.7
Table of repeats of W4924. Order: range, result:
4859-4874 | 10.8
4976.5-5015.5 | 7.32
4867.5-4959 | 10.8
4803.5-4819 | 8.05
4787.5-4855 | 8.43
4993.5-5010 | 7.01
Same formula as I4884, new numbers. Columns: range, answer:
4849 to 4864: 9.89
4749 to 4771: 7.28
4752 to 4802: 7.56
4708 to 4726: 7.03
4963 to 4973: 7.99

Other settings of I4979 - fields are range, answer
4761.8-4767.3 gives 7.33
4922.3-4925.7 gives 10.2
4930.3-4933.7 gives 9.61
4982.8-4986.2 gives 7.23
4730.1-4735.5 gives 7.58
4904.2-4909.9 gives 12.1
